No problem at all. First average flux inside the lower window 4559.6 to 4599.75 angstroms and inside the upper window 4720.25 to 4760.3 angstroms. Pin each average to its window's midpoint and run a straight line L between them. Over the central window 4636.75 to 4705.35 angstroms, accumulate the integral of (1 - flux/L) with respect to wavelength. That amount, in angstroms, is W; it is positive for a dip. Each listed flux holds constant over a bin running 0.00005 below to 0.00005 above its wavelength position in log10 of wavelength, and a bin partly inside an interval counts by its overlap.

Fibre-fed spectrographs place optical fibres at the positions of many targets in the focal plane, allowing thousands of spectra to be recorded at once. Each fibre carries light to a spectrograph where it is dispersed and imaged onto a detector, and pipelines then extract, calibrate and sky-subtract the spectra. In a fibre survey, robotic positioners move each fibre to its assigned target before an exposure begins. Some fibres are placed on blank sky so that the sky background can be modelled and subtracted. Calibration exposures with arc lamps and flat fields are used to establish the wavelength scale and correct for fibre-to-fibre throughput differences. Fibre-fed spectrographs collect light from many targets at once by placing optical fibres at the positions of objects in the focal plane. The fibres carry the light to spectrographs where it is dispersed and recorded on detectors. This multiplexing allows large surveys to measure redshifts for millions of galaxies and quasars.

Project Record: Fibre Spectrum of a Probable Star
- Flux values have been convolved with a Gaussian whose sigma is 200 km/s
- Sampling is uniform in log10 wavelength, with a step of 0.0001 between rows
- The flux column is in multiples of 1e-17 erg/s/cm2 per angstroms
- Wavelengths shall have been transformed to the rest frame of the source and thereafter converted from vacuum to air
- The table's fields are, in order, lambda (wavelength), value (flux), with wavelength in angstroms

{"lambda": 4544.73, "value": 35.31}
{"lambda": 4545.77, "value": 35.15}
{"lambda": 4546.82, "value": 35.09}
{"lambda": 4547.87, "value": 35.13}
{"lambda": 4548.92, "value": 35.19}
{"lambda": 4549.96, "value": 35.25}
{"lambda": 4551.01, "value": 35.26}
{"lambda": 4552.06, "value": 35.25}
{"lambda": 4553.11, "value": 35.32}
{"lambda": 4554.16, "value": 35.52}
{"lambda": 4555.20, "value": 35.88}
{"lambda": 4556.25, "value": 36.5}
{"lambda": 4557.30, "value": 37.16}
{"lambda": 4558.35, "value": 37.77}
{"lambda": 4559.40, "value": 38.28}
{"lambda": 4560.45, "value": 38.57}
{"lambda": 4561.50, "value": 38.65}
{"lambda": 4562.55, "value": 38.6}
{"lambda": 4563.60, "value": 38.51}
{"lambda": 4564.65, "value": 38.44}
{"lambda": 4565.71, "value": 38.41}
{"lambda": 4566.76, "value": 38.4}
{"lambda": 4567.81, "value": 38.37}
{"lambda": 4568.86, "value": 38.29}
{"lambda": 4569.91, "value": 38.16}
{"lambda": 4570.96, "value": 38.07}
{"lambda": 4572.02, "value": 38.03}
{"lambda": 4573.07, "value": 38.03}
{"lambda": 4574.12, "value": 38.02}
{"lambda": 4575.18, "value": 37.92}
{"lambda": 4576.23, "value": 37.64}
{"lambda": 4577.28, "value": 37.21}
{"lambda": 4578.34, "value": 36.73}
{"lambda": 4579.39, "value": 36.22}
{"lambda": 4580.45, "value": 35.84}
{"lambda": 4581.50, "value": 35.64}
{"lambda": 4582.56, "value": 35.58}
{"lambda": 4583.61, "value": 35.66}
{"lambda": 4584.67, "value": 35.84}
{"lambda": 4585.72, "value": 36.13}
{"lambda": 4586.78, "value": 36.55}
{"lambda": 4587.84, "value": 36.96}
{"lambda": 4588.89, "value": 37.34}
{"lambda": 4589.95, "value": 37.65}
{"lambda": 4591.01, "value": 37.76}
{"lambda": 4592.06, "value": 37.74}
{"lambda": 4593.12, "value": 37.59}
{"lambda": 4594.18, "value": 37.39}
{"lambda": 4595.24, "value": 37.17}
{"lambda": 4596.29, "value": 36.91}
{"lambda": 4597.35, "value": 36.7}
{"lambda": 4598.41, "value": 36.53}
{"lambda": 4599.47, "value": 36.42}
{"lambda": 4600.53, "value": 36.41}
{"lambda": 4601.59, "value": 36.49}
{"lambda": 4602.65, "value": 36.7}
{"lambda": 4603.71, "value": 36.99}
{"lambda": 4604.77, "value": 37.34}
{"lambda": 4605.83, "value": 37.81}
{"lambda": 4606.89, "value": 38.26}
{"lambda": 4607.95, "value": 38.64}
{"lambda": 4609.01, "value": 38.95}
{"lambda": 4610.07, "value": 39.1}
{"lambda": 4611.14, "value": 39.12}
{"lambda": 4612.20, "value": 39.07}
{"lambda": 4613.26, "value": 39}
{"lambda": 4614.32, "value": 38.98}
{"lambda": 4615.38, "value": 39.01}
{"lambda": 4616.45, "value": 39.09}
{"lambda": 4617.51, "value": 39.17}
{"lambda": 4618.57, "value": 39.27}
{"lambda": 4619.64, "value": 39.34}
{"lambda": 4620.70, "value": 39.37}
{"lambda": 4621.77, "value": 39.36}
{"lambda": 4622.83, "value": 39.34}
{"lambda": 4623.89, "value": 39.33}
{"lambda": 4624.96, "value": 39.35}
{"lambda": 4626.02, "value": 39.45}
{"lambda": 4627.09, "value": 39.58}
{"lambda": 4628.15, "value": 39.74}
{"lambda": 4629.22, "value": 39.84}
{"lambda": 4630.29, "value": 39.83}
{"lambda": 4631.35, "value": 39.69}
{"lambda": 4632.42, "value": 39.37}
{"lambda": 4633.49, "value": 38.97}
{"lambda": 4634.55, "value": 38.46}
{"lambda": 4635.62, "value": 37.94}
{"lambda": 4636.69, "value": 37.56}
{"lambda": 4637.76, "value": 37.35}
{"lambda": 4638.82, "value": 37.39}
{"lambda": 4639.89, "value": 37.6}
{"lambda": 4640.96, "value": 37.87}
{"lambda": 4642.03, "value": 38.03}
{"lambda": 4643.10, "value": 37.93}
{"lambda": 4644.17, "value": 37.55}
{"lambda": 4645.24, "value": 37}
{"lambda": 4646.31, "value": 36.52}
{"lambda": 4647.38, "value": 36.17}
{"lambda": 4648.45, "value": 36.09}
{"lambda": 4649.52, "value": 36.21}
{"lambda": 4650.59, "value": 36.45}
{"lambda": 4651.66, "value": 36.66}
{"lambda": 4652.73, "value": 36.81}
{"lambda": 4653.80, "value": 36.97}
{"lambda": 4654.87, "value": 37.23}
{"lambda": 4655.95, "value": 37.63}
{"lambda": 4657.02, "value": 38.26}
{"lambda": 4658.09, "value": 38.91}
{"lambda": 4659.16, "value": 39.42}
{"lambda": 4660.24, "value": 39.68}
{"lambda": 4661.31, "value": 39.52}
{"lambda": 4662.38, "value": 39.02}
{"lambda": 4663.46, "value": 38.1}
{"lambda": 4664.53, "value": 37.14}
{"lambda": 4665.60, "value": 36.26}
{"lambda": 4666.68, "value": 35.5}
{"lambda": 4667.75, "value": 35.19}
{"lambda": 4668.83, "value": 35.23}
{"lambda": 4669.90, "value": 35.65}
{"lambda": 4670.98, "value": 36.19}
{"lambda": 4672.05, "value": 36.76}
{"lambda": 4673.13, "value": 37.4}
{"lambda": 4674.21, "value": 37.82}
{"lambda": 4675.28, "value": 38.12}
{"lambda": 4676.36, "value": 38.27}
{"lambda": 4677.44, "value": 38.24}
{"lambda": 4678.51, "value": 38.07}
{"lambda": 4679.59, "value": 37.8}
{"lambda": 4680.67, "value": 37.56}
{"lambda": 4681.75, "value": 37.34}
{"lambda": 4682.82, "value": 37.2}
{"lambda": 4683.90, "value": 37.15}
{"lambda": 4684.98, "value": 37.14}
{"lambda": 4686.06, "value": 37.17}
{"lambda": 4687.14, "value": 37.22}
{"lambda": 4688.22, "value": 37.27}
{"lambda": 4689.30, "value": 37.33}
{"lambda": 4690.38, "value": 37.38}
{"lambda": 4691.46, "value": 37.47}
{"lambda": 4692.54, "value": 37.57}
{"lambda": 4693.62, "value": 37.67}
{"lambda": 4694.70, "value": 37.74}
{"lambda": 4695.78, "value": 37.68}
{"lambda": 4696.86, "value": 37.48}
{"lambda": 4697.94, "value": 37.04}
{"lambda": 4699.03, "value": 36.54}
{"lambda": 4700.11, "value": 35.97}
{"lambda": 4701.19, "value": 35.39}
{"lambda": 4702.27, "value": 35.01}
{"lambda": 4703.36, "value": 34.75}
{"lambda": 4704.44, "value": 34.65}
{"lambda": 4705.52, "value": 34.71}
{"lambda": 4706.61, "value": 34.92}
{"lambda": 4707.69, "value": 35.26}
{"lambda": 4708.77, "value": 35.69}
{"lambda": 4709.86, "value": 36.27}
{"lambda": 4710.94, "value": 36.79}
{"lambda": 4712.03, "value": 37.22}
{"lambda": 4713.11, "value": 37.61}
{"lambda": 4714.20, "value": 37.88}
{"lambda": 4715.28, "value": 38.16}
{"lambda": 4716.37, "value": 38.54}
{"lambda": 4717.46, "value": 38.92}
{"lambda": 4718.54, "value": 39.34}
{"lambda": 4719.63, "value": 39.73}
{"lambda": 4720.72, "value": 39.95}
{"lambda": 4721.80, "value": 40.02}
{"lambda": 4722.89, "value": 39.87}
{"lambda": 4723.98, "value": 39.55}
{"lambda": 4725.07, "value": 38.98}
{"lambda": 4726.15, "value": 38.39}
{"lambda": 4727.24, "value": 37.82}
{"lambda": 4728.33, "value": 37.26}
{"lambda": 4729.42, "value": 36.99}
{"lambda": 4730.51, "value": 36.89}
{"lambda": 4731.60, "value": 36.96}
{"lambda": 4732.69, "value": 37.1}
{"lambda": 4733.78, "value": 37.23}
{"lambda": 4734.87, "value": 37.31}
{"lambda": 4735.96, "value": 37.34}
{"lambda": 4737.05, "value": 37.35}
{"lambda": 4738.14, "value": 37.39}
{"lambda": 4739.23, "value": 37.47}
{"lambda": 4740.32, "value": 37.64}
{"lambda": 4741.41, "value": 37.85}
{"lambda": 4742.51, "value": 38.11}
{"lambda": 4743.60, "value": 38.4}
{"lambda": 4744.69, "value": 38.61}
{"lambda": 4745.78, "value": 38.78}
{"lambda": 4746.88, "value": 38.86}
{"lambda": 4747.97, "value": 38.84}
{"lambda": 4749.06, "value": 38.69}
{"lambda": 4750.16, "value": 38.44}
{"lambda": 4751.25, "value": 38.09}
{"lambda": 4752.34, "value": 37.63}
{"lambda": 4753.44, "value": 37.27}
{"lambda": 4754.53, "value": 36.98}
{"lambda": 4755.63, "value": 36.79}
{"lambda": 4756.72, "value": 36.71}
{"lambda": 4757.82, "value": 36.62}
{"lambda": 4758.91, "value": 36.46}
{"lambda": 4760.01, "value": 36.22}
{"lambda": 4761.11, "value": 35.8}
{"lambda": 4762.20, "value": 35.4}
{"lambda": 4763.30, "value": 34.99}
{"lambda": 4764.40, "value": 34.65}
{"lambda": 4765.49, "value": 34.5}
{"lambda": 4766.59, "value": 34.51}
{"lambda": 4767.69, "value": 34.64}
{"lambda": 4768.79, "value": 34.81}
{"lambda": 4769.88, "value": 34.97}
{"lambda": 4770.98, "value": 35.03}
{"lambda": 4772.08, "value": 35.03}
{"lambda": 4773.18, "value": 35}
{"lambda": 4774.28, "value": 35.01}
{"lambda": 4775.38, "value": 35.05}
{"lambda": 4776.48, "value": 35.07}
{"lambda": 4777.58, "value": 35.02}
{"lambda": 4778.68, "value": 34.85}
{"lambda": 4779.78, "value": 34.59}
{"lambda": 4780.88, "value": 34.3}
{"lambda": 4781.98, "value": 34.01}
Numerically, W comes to 0.90 angstroms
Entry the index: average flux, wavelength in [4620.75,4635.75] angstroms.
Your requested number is 39.3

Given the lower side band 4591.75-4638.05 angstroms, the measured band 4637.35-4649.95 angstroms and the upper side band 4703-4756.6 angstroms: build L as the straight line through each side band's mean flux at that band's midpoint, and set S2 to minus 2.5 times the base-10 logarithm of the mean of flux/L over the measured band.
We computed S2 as 0.03 mag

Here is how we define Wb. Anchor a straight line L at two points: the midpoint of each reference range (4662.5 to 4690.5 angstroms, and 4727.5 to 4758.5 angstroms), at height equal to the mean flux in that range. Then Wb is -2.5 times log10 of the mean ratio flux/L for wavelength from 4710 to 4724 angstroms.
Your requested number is -0.03 mag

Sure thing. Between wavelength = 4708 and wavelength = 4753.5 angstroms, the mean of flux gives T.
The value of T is 38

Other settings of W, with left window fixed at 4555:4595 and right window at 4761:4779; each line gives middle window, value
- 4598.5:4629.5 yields -1.4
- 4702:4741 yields -2.1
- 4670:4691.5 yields -0.8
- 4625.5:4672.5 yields -1.6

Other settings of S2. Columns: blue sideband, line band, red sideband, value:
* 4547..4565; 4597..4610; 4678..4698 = -0.010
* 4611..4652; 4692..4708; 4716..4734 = 0.066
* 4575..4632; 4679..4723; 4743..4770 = -0.001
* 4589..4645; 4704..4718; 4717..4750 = 0.046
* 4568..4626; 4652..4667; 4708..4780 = -0.013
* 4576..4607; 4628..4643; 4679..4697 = -0.040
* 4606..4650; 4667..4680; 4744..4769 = 0.025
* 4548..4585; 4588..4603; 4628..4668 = 0.008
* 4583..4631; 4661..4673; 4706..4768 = 0.030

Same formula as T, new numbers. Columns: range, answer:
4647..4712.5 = 37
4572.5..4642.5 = 37.9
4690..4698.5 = 37.5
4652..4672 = 37.4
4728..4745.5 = 37.5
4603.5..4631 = 39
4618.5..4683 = 37.9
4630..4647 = 38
